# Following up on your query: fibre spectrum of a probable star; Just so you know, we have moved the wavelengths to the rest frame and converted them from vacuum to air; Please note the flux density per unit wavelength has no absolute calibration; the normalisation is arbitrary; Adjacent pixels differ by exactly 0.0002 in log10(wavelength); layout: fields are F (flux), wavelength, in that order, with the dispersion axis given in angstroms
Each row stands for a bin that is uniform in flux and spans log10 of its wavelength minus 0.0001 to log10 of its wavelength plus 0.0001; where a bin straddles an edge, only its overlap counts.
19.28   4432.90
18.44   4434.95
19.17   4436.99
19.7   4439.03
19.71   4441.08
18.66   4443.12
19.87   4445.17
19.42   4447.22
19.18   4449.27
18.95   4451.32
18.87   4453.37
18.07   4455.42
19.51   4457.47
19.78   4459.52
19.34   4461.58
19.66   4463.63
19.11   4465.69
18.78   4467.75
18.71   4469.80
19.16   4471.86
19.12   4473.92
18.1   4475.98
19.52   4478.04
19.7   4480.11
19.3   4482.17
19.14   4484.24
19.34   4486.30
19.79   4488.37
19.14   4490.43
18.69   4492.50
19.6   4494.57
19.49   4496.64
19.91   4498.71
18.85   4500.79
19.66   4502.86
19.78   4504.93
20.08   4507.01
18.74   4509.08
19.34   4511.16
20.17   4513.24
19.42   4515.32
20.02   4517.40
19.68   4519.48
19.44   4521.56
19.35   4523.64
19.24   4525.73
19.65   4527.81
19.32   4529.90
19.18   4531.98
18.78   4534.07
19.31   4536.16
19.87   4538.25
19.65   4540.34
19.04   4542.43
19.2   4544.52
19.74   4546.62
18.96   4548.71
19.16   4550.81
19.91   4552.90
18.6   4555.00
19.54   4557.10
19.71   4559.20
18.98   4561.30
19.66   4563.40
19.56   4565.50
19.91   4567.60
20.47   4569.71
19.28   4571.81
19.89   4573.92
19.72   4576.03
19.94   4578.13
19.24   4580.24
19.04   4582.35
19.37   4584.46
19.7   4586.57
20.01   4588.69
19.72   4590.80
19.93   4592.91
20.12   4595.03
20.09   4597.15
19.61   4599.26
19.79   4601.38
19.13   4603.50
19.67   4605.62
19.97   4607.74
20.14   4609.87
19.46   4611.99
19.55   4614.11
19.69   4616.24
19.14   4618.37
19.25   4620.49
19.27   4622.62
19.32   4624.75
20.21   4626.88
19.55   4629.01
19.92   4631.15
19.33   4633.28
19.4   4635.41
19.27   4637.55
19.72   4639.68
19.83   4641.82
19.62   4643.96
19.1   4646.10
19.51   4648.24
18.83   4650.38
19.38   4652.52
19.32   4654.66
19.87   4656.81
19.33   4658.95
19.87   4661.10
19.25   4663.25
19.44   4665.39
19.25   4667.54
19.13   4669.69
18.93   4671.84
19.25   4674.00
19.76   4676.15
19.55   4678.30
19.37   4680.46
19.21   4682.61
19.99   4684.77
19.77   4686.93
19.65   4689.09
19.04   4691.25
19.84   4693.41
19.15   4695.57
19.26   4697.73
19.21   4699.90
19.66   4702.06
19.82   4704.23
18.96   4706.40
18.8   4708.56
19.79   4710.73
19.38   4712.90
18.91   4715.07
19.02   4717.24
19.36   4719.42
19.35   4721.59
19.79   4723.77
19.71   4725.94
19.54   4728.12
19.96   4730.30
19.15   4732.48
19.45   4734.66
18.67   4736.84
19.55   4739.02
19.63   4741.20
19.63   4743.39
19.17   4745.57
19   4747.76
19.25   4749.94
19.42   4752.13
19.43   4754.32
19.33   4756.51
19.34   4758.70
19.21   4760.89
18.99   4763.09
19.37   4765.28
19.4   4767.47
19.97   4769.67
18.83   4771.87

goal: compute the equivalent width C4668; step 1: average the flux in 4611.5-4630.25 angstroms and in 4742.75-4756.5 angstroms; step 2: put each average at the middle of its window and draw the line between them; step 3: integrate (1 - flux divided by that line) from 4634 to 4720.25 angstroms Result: 0.1 angstroms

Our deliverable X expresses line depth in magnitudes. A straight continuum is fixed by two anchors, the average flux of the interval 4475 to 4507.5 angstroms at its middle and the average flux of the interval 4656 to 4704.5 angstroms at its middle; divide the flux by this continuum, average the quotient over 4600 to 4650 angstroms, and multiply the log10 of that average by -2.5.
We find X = -0.01 mag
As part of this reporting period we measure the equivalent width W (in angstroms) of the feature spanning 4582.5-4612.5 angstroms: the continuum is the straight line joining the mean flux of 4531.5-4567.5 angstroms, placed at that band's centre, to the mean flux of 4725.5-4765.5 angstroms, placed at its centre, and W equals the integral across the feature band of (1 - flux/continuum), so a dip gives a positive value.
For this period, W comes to -0.6 angstroms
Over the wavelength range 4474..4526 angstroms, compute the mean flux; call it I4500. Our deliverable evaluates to 19.4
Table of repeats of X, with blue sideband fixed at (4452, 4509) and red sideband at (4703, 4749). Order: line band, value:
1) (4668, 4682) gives 0.00 mag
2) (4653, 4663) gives -0.01 mag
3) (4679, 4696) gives -0.01 mag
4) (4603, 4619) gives -0.02 mag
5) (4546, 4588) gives -0.01 mag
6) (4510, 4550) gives -0.01 mag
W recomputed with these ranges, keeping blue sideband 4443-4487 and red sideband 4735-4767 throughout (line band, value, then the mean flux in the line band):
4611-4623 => -0.1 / 19.4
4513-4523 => -0.3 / 19.7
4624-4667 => -0.6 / 19.5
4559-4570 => -0.3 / 19.7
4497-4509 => -0.2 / 19.6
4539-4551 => -0.1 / 19.3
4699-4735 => -0.2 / 19.4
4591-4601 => -0.4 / 19.9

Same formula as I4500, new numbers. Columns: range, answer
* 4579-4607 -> 19.7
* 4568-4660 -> 19.6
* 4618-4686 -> 19.4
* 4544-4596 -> 19.6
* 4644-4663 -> 19.4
